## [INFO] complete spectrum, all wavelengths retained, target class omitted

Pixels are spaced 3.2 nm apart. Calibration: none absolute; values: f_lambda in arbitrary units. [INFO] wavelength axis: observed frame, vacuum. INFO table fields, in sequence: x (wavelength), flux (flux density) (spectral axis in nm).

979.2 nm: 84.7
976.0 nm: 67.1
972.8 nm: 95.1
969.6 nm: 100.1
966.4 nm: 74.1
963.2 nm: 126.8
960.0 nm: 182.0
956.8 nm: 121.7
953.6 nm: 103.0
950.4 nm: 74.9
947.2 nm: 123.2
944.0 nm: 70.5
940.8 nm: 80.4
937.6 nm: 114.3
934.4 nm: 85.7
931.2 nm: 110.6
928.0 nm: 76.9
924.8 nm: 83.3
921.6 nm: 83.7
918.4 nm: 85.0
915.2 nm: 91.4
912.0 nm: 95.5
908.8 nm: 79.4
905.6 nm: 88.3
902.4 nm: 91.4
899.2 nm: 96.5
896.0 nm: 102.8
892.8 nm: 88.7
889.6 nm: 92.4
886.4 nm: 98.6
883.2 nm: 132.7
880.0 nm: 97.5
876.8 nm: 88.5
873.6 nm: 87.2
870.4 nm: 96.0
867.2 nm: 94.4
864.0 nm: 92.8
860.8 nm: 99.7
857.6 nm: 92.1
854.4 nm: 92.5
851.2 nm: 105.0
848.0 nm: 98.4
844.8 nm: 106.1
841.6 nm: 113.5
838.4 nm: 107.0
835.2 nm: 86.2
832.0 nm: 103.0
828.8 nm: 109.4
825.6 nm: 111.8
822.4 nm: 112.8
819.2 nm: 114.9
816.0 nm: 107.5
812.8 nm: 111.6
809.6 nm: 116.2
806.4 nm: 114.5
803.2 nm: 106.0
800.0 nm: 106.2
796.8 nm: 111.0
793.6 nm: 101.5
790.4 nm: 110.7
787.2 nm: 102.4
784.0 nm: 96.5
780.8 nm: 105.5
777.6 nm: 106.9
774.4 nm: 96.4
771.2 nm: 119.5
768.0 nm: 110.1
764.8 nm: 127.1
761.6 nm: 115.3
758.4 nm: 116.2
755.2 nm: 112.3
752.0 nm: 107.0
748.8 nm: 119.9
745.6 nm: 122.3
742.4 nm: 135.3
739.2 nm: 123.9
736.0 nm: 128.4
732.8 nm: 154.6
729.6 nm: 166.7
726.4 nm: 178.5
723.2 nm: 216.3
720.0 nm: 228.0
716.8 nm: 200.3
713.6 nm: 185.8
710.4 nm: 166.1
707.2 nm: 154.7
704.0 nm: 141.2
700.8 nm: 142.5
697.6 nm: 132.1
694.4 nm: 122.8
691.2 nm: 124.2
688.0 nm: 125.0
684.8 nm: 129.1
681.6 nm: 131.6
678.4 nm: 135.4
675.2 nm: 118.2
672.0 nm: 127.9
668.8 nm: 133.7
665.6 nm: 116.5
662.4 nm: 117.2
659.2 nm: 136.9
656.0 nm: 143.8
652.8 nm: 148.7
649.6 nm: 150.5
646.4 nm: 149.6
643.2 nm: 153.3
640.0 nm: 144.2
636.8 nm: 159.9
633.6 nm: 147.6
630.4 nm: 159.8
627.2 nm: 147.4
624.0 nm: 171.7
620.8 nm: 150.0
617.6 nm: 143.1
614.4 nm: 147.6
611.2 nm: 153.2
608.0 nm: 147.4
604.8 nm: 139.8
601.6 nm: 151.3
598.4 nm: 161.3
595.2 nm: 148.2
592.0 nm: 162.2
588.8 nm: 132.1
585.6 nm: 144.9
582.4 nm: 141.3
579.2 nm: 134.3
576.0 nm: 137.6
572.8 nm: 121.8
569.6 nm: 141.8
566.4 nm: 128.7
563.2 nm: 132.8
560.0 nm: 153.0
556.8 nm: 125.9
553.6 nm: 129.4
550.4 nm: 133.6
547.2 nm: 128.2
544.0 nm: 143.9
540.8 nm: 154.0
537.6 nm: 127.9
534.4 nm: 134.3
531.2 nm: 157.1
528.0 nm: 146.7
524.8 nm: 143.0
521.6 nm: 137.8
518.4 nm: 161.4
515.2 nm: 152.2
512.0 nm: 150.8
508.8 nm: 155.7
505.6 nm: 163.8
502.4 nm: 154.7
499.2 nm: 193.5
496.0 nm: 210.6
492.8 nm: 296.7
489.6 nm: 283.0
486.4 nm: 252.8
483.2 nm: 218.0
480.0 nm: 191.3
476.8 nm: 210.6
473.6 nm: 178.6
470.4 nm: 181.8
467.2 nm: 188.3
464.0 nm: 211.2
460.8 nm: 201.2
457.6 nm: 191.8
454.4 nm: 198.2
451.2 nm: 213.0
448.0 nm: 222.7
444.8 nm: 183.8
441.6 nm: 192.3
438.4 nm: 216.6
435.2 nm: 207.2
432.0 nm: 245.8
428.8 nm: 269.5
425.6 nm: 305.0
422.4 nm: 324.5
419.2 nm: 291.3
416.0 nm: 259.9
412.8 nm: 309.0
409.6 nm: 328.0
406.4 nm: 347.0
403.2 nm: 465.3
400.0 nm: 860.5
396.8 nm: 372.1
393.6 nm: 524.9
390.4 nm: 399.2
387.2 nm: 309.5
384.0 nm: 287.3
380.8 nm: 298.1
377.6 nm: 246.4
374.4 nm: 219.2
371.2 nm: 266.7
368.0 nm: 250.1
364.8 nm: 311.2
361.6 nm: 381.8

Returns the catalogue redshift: 1.579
